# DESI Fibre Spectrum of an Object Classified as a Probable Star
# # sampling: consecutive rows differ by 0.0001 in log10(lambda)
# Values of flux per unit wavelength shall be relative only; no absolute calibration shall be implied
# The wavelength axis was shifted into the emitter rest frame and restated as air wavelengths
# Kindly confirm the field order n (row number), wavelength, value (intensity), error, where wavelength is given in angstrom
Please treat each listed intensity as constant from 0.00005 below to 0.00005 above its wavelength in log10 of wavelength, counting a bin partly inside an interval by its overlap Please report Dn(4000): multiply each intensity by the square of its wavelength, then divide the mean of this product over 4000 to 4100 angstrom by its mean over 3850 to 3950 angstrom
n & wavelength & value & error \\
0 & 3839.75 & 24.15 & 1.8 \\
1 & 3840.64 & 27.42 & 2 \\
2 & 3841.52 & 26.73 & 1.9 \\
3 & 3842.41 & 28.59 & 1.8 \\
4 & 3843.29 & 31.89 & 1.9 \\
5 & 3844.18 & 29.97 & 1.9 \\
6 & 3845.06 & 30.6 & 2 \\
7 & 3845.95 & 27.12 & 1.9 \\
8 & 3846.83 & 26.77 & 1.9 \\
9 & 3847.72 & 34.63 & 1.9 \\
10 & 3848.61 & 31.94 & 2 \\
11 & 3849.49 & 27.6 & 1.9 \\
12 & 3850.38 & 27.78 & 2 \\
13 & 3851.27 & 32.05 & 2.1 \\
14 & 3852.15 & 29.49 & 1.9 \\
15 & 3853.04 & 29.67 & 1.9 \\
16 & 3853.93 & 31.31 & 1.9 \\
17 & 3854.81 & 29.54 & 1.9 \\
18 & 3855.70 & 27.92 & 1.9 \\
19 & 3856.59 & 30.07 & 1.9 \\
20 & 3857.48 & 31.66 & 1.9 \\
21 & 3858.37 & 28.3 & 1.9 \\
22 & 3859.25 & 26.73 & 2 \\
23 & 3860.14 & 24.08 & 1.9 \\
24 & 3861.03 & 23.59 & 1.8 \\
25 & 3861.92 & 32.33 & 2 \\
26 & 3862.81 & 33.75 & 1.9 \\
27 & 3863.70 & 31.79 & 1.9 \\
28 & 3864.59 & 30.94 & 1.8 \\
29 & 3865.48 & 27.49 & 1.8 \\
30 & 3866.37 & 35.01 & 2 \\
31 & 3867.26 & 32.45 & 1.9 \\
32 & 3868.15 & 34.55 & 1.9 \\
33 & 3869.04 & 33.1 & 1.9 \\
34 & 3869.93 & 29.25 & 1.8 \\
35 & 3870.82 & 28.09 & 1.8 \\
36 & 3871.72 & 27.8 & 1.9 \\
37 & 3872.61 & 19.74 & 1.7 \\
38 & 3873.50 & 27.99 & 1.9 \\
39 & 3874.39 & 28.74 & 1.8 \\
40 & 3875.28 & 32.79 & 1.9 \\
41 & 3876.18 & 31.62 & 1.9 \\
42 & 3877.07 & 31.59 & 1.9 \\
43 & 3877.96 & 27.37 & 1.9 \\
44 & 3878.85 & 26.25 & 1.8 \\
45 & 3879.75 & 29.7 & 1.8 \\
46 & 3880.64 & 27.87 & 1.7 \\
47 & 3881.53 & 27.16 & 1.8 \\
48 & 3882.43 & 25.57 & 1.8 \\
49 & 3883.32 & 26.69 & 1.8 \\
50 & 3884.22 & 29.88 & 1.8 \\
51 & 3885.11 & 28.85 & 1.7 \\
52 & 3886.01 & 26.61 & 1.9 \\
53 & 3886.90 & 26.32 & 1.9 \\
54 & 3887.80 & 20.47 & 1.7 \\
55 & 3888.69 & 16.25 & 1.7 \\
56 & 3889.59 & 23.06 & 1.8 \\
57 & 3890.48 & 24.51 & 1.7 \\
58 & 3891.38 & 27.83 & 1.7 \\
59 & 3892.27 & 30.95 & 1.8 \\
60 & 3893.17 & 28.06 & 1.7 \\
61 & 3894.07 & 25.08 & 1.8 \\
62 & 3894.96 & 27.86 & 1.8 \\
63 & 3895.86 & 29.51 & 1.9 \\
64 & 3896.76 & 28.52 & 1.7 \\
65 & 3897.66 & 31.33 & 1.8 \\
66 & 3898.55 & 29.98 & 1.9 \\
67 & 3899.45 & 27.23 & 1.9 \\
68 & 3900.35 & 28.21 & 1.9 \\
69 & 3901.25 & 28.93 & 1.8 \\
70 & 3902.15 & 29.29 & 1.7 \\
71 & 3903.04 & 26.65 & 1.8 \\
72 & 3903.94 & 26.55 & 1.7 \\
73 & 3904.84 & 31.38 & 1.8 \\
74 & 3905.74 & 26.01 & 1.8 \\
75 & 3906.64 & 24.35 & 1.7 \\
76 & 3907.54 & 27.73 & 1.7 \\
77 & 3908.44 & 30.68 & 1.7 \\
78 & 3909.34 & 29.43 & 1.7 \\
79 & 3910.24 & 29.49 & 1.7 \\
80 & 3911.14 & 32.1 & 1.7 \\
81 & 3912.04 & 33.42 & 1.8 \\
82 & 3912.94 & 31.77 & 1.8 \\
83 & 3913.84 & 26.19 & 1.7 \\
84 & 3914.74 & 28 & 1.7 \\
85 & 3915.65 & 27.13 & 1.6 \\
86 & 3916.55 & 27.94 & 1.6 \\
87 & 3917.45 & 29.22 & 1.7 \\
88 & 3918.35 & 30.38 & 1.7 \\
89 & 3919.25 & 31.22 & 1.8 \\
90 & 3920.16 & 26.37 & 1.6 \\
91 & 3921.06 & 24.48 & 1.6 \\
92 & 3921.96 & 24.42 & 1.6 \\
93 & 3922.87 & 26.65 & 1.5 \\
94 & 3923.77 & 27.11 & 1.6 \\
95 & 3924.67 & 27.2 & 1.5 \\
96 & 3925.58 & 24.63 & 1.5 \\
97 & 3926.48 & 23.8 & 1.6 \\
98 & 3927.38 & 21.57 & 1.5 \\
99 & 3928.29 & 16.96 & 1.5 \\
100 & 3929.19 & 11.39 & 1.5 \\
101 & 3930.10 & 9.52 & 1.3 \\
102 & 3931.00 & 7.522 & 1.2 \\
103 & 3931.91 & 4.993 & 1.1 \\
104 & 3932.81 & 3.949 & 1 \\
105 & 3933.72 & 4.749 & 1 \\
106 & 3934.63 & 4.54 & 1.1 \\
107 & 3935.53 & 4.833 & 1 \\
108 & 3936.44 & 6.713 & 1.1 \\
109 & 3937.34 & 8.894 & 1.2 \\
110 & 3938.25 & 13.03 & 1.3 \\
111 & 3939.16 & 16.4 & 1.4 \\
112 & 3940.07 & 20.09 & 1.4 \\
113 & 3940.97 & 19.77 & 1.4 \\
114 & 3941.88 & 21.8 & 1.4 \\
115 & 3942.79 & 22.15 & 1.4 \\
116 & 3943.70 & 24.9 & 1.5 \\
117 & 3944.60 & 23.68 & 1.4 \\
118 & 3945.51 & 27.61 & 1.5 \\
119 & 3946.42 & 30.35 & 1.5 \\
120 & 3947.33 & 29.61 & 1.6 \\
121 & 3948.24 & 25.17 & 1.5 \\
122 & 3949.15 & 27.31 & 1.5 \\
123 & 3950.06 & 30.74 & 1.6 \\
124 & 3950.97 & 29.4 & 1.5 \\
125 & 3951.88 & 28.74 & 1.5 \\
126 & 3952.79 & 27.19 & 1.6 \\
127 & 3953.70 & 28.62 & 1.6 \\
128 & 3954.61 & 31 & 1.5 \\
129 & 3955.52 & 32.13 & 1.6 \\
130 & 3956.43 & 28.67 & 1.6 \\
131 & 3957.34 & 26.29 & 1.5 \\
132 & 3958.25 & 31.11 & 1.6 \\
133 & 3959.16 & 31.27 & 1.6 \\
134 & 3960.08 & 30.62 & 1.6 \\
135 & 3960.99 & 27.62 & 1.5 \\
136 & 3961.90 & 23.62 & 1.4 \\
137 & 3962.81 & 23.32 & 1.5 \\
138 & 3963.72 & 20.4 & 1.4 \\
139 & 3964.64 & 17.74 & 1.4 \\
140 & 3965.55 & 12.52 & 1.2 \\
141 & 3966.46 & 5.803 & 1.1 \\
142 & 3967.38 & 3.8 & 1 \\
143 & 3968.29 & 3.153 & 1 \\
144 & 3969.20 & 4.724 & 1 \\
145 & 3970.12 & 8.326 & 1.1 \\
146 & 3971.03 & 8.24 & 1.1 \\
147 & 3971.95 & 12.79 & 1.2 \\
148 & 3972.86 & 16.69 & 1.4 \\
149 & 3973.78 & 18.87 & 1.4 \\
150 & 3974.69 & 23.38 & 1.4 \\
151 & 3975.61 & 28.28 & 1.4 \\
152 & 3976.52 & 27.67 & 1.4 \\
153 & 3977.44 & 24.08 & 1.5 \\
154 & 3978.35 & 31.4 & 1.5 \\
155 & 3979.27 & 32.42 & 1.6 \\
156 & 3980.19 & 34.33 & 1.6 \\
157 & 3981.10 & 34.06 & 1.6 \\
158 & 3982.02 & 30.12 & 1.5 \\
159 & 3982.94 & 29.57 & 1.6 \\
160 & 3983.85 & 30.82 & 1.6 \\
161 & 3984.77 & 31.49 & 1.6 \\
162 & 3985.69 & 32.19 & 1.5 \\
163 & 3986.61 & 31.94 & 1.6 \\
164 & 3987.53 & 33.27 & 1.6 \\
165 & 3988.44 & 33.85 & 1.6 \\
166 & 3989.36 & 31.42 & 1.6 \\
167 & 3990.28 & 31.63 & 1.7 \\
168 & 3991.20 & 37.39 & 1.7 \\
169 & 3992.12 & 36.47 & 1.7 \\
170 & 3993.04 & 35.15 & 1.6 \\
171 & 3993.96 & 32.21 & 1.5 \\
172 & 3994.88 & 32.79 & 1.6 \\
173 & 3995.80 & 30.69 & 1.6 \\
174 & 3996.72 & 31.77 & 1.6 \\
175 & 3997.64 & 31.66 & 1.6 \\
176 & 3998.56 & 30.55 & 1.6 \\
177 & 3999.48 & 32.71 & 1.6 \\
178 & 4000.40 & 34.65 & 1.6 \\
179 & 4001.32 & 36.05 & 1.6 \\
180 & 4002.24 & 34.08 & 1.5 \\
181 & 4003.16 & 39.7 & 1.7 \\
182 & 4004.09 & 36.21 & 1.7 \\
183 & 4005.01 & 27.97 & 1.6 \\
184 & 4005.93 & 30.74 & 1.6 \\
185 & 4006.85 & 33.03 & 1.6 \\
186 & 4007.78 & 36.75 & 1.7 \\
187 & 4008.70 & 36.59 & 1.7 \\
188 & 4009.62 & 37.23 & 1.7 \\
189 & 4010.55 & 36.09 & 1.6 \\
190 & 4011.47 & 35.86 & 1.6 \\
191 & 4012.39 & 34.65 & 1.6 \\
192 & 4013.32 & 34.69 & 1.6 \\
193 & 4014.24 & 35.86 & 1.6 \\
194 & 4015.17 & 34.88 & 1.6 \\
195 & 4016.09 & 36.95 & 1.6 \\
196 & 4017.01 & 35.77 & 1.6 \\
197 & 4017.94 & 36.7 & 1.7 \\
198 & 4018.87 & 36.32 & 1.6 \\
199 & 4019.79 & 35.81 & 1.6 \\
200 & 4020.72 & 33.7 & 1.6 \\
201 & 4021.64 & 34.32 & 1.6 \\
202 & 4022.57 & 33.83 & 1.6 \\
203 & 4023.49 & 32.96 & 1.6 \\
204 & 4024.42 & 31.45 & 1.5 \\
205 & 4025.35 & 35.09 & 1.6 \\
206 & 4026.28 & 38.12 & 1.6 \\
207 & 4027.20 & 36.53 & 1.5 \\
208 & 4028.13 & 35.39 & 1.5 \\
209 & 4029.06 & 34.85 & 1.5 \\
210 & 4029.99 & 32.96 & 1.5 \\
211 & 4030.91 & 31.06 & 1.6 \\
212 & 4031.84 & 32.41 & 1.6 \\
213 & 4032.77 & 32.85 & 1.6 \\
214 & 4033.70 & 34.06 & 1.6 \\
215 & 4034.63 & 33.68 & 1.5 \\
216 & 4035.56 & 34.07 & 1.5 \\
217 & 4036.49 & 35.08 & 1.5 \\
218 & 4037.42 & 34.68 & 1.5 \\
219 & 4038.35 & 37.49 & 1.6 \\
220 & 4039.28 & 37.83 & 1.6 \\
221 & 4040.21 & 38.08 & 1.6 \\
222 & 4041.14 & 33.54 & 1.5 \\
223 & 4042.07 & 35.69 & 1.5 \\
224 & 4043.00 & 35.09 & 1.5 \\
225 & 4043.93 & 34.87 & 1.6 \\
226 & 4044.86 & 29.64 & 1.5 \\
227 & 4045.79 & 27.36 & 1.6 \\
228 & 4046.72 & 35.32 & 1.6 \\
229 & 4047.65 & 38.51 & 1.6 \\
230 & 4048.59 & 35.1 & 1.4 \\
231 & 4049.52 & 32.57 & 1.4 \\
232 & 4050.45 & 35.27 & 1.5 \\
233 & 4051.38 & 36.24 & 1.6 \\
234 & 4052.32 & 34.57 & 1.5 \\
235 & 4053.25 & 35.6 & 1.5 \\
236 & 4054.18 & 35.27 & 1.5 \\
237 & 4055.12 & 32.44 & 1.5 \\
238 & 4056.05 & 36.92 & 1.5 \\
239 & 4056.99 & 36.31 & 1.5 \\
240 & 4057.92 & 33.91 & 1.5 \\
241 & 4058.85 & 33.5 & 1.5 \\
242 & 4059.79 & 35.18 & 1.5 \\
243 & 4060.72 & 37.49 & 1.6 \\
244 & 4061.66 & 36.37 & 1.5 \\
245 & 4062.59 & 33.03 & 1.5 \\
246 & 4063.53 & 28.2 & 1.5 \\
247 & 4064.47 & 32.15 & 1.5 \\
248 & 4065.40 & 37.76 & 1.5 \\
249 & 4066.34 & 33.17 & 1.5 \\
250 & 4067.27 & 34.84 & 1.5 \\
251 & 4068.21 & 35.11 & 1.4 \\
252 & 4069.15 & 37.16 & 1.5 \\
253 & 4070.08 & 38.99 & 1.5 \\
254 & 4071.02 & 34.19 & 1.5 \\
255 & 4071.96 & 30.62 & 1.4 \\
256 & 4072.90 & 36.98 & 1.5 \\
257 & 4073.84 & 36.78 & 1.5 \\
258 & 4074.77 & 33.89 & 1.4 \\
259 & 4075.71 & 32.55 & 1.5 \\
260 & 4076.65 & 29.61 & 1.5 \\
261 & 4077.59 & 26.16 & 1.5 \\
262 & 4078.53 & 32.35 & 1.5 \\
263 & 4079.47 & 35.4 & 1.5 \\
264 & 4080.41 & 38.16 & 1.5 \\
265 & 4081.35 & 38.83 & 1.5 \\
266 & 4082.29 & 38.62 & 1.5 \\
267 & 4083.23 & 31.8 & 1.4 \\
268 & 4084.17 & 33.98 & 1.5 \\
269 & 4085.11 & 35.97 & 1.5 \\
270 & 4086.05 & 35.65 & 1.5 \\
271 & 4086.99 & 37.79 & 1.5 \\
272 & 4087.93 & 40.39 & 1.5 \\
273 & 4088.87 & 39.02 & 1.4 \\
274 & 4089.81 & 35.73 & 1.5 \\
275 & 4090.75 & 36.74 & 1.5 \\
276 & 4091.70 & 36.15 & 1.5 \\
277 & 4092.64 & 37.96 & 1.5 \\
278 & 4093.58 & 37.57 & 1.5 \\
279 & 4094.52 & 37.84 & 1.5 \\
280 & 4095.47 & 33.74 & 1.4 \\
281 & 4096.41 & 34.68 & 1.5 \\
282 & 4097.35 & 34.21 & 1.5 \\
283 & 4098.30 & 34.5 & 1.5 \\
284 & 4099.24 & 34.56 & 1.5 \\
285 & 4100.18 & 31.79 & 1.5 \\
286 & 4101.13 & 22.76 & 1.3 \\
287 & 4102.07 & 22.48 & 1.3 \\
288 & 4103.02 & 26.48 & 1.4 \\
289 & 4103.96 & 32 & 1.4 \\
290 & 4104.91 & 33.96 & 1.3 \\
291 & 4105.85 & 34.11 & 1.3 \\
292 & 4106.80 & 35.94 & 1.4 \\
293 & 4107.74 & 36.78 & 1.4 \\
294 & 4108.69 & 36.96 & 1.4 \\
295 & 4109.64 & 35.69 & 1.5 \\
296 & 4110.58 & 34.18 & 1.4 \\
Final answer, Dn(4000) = 1.5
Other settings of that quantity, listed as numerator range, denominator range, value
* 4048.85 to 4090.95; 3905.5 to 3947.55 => 1.73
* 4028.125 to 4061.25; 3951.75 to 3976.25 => 1.76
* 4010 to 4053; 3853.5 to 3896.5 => 1.33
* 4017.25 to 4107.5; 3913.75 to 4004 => 1.49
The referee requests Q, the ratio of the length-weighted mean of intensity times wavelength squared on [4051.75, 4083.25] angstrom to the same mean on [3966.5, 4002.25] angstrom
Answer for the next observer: 1.3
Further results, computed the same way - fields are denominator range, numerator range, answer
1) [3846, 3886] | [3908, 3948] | 0.76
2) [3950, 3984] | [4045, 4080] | 1.54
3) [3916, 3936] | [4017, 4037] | 1.92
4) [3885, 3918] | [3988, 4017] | 1.30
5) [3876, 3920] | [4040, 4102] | 1.35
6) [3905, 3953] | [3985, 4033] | 1.58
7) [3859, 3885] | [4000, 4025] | 1.29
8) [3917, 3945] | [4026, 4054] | 2.02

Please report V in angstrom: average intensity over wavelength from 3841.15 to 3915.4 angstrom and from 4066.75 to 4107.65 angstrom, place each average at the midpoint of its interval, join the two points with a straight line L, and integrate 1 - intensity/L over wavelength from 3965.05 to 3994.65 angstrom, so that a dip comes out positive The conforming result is 6.4 angstrom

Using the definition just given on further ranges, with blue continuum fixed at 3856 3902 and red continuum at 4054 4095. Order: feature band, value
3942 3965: 2.8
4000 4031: -1.7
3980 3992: -0.2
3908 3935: 6.5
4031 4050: -0.2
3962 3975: 7.6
